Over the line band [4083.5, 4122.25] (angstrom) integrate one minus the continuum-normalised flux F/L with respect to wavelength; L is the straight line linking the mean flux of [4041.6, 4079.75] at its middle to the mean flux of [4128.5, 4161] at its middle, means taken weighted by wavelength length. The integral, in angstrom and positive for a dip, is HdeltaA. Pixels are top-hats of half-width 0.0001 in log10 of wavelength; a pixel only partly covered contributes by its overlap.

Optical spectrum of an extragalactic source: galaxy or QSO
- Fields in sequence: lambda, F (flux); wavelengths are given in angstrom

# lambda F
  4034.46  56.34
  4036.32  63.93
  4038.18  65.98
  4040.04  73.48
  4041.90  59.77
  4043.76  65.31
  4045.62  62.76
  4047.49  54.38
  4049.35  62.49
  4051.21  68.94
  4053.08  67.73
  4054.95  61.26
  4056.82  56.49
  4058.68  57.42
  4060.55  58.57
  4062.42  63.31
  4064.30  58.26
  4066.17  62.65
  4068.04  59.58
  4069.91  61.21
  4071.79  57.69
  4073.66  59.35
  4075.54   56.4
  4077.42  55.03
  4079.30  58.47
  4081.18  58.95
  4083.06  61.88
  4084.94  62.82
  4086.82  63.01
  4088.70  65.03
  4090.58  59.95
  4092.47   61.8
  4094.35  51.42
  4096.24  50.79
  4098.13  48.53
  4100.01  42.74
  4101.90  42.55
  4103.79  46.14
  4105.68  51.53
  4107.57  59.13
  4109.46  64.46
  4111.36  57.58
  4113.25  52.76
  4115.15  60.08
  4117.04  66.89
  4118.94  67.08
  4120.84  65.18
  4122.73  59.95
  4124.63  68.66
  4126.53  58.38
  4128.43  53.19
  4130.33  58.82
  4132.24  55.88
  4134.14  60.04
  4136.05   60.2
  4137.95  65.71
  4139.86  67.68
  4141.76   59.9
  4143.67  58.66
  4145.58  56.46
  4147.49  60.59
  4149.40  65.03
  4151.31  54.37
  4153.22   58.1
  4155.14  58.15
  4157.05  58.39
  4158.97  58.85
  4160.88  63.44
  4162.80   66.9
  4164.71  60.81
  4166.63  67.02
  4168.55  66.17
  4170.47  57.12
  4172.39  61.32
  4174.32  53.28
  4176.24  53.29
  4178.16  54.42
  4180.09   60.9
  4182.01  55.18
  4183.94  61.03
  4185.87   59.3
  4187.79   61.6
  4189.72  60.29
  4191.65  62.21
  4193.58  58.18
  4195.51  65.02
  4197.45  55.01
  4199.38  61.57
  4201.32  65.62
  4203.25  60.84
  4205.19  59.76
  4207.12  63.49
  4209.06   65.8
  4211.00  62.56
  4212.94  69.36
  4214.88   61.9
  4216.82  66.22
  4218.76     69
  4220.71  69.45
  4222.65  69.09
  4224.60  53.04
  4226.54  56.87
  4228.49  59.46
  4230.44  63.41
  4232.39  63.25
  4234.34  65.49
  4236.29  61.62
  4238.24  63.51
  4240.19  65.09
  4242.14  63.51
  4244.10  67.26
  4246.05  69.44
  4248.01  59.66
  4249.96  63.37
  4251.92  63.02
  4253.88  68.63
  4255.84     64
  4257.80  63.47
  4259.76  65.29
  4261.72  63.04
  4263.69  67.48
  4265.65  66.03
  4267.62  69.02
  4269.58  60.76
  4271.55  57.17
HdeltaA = 1.9 angstrom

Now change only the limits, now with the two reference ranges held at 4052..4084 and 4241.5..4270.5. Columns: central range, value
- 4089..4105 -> 2.5 angstrom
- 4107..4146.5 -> 0.3 angstrom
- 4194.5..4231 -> 0.4 angstrom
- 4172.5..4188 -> 1.3 angstrom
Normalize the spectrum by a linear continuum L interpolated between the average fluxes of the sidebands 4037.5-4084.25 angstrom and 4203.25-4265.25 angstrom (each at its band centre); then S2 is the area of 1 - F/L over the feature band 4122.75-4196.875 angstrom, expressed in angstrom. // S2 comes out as 3.16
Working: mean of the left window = 61.1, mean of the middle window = 60.1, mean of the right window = 64.1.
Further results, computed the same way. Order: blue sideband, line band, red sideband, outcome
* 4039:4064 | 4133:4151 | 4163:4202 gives -0.1 angstrom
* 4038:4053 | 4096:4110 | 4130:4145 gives 2.7 angstrom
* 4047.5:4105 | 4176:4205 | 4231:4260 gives 1.2 angstrom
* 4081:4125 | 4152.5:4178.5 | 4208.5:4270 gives 0.3 angstrom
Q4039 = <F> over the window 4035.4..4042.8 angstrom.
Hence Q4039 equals 65.8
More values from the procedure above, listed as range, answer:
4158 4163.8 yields 63.1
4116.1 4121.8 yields 66.4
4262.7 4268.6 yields 67.4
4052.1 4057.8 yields 61.8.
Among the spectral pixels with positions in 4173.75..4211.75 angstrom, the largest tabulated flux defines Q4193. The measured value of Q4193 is 65.8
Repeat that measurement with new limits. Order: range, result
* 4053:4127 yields 68.66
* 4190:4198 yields 65.02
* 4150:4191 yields 67.02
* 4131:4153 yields 67.68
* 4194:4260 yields 69.45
